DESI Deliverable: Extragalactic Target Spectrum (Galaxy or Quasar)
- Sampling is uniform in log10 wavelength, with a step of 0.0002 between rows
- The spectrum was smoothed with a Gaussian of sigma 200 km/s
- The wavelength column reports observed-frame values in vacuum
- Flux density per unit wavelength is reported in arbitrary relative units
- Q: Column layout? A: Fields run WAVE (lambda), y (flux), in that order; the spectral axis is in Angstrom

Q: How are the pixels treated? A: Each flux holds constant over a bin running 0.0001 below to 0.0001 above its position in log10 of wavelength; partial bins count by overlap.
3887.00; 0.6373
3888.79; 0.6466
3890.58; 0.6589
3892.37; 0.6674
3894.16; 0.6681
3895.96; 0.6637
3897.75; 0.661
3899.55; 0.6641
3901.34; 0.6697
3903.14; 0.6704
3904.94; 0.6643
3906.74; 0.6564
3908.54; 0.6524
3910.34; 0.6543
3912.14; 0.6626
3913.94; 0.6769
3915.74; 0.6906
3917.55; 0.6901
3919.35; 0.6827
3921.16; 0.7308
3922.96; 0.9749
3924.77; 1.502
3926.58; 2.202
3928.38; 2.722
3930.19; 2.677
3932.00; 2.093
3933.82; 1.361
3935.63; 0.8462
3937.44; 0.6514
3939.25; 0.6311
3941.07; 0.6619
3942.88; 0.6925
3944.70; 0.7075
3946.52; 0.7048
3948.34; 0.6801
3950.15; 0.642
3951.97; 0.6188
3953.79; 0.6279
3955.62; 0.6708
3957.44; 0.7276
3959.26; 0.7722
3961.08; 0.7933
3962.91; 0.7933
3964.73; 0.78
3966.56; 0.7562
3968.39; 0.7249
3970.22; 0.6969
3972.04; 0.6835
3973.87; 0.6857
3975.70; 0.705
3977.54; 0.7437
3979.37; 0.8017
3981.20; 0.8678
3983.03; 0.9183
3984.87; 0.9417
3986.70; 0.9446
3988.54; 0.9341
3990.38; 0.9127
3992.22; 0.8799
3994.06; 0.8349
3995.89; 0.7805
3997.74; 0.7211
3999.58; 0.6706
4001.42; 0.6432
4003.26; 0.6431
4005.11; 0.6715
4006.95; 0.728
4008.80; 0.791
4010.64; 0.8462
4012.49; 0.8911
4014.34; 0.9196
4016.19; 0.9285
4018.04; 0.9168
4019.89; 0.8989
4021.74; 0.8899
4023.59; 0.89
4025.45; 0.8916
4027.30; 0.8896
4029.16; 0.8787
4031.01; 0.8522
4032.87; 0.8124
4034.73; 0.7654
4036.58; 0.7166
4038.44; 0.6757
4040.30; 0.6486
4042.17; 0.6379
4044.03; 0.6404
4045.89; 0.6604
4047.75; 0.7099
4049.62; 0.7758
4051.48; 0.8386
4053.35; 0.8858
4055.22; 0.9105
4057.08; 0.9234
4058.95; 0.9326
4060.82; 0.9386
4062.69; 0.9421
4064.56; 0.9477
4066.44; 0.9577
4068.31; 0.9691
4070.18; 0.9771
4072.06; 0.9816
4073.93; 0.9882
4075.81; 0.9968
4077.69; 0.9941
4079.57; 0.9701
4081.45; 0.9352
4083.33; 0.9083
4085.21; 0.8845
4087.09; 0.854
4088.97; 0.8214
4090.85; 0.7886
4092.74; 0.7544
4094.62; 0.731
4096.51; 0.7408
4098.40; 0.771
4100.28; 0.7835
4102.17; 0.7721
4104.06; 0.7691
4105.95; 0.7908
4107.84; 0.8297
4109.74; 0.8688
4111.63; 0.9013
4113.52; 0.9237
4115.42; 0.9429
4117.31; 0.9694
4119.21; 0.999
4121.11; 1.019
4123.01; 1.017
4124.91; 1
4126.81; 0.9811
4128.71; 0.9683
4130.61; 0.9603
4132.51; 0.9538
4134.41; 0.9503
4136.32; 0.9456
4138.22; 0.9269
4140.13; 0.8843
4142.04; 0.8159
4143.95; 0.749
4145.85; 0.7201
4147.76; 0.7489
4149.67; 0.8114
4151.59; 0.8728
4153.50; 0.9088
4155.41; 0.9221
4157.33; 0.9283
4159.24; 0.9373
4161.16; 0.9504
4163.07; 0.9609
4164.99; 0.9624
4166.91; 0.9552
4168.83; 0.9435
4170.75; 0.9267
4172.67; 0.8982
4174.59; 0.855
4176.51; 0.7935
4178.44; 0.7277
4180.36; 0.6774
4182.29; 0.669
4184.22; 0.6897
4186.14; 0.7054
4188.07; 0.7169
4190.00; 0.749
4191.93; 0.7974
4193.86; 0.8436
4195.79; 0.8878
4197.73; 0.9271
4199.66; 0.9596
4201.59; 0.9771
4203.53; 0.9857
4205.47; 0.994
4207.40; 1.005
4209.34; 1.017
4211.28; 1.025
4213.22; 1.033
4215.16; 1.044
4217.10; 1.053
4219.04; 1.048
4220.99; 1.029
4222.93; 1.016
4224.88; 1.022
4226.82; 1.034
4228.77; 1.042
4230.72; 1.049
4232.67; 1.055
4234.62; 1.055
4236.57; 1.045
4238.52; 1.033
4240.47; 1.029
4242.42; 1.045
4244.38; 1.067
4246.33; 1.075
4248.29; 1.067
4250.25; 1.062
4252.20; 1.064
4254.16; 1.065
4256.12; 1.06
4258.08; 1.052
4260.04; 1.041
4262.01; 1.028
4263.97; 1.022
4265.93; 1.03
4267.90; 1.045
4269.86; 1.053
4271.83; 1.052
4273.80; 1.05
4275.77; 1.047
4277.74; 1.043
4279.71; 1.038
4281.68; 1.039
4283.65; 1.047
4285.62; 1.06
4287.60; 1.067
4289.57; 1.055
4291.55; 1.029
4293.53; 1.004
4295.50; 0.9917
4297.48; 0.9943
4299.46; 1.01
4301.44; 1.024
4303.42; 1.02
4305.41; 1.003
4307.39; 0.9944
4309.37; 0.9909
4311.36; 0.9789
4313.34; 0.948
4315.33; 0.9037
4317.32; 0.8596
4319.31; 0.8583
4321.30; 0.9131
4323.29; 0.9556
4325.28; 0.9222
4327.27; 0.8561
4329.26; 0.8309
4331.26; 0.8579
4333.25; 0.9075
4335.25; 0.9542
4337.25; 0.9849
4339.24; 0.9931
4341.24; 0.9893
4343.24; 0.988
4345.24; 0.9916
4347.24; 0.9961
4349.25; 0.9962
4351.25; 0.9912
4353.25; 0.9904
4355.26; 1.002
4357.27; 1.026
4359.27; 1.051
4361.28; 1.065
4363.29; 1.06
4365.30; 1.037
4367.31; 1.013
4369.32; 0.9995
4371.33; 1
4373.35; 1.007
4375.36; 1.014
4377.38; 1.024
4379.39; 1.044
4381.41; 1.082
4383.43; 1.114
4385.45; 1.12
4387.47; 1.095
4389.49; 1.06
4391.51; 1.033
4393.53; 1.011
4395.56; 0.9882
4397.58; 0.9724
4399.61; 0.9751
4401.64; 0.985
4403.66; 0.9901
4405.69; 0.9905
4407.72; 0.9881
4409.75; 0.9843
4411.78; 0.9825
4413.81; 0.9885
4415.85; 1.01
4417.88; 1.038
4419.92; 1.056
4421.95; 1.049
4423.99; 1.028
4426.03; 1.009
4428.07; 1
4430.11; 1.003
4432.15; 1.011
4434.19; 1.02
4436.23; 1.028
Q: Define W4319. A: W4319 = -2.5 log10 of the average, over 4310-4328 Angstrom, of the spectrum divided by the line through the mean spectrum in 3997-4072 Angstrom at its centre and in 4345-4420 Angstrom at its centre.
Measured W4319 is 0.081 mag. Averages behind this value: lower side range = 0.823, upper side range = 1.02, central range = 0.913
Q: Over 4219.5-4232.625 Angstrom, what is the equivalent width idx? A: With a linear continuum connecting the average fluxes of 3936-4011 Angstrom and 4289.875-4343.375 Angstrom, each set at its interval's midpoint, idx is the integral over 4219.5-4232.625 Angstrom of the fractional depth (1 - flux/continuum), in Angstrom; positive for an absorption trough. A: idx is -2.0 Angstrom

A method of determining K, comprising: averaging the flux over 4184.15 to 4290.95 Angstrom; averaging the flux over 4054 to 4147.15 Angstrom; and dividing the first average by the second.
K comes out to 1.12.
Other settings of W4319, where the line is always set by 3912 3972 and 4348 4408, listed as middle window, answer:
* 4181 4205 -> 0.205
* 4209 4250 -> -0.041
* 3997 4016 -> 0.269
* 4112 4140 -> 0.028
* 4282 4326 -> 0.032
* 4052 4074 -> 0.043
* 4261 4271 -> -0.028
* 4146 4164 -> 0.125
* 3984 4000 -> 0.142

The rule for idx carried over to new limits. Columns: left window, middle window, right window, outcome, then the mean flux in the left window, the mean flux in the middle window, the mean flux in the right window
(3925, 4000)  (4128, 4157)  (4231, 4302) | 3.6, 0.939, 0.876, 1.04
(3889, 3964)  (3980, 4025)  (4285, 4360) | 3.7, 0.896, 0.836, 0.973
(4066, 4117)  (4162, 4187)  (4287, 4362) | 2.2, 0.875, 0.829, 0.973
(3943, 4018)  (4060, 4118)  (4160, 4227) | -2.9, 0.771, 0.883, 0.91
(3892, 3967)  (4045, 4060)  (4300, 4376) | 1.5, 0.901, 0.831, 0.973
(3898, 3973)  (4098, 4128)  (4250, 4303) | 2.3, 0.904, 0.899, 1.04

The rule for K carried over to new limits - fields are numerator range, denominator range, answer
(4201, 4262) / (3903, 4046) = 1.21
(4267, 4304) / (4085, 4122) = 1.23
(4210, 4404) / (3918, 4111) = 1.15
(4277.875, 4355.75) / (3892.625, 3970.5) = 1.09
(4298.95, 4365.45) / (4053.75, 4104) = 1.09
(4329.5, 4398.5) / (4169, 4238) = 1.09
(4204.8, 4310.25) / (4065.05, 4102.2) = 1.18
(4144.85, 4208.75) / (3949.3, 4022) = 1.10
